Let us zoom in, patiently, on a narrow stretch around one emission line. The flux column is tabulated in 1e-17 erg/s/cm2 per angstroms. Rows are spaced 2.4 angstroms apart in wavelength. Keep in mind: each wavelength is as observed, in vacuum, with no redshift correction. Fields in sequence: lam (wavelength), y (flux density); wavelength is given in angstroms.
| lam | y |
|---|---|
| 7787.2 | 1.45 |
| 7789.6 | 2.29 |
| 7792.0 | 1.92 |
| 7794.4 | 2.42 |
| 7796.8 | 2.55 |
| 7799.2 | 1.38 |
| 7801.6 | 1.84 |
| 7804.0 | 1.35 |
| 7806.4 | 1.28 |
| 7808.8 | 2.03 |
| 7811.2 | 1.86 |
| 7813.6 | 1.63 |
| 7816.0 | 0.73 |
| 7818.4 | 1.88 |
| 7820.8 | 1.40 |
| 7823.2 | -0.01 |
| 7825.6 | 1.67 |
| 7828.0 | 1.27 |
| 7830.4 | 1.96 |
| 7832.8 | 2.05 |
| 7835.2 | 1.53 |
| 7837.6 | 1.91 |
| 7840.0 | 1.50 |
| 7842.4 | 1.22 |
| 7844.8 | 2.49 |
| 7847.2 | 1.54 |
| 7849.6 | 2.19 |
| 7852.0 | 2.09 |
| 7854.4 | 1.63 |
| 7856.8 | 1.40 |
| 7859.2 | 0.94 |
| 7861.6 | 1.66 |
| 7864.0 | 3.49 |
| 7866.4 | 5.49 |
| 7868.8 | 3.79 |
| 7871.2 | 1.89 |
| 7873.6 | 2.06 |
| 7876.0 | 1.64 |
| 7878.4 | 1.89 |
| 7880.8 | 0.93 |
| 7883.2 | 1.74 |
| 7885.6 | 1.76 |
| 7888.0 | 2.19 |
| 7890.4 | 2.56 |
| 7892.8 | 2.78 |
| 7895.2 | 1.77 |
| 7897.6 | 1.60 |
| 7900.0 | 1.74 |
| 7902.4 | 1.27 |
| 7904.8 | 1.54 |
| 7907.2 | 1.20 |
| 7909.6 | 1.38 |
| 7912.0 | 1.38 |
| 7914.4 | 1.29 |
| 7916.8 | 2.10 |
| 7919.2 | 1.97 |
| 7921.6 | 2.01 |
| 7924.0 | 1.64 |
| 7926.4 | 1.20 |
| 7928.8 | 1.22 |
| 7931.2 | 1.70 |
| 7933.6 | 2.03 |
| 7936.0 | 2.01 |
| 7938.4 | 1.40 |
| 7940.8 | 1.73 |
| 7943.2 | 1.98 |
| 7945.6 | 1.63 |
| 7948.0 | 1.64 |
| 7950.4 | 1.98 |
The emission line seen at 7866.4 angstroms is H-alpha 6563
